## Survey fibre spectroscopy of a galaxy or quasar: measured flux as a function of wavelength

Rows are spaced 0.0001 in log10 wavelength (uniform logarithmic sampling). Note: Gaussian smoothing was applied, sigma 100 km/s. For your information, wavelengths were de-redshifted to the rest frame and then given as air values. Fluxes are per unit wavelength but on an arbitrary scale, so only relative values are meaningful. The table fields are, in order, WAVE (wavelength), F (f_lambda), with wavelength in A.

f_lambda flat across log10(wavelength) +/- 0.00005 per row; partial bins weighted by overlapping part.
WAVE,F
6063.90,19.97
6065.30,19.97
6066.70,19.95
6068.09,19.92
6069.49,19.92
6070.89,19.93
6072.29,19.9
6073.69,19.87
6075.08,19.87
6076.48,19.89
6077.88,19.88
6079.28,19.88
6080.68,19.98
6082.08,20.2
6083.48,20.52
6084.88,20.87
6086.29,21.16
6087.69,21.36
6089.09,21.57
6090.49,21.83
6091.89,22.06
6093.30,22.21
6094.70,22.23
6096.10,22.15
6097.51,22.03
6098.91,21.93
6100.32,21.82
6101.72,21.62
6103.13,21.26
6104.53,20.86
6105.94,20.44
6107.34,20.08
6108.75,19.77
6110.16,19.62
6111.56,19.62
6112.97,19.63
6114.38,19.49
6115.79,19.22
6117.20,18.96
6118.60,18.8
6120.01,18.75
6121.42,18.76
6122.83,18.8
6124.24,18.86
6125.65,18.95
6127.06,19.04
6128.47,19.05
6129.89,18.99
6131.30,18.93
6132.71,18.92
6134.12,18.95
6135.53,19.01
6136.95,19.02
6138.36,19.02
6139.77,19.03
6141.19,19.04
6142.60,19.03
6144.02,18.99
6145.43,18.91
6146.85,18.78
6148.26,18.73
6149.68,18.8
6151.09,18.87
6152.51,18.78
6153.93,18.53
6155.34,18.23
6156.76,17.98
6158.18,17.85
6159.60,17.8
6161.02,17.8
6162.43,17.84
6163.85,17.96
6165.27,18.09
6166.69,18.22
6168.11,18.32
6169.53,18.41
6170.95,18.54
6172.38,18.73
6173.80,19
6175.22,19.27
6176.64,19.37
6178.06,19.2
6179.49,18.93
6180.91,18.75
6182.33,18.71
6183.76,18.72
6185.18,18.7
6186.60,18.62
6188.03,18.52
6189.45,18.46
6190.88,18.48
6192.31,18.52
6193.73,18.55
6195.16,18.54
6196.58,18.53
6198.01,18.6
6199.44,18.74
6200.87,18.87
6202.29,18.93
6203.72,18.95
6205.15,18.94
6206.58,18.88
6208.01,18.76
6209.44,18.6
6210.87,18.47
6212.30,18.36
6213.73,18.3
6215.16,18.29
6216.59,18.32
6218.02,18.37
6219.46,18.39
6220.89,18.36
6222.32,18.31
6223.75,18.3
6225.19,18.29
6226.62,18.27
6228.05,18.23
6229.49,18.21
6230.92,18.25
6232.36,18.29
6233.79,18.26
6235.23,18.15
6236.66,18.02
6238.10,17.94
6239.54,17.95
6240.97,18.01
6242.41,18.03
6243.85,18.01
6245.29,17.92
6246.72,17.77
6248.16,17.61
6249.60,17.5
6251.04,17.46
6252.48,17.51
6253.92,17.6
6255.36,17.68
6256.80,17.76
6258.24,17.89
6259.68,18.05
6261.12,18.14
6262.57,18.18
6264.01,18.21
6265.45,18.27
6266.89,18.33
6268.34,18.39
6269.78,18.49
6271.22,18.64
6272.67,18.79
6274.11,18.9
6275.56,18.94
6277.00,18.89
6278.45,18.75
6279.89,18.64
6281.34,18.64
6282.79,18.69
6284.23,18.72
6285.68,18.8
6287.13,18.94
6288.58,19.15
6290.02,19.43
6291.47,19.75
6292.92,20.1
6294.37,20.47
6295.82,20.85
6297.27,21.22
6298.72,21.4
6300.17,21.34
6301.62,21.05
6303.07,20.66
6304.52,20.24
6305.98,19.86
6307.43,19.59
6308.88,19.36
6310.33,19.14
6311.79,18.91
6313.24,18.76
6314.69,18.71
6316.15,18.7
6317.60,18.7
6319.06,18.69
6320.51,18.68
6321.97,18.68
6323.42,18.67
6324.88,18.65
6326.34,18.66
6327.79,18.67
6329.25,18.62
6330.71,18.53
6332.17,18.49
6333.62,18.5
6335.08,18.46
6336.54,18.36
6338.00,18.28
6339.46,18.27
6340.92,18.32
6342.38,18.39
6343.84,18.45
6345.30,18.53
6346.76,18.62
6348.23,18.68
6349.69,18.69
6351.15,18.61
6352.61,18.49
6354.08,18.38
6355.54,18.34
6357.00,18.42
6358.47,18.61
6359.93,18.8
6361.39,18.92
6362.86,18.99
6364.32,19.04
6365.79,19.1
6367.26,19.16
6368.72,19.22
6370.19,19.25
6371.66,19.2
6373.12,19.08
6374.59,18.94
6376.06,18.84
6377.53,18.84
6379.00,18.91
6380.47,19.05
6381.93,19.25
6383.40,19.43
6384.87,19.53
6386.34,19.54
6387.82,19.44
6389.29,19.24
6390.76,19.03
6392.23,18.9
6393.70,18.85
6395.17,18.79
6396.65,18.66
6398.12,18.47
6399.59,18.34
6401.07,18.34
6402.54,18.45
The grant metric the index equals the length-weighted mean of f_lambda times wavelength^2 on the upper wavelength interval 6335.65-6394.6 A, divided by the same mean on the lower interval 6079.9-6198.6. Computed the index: 1.0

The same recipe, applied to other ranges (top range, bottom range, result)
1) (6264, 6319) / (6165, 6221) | 1.07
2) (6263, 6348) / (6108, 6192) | 1.07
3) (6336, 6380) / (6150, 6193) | 1.07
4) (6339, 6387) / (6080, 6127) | 1.00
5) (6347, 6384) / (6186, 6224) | 1.07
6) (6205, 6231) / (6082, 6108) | 0.89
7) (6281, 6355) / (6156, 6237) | 1.07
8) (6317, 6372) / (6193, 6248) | 1.06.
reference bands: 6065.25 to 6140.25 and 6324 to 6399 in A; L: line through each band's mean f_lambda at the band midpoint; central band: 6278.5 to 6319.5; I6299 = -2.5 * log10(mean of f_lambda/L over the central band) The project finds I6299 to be -0.03 mag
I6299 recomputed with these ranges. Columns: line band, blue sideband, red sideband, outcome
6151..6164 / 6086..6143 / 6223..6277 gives 0.075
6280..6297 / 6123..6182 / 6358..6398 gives -0.029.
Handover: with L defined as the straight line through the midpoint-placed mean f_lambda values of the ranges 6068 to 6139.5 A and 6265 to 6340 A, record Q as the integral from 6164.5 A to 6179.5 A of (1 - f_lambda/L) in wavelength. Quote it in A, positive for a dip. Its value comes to 0.8 A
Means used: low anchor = 20.1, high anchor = 19.1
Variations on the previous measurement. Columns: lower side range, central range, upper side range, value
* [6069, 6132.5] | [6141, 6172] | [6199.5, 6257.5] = 1.5 A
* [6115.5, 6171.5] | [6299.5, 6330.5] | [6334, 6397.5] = -0.7 A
